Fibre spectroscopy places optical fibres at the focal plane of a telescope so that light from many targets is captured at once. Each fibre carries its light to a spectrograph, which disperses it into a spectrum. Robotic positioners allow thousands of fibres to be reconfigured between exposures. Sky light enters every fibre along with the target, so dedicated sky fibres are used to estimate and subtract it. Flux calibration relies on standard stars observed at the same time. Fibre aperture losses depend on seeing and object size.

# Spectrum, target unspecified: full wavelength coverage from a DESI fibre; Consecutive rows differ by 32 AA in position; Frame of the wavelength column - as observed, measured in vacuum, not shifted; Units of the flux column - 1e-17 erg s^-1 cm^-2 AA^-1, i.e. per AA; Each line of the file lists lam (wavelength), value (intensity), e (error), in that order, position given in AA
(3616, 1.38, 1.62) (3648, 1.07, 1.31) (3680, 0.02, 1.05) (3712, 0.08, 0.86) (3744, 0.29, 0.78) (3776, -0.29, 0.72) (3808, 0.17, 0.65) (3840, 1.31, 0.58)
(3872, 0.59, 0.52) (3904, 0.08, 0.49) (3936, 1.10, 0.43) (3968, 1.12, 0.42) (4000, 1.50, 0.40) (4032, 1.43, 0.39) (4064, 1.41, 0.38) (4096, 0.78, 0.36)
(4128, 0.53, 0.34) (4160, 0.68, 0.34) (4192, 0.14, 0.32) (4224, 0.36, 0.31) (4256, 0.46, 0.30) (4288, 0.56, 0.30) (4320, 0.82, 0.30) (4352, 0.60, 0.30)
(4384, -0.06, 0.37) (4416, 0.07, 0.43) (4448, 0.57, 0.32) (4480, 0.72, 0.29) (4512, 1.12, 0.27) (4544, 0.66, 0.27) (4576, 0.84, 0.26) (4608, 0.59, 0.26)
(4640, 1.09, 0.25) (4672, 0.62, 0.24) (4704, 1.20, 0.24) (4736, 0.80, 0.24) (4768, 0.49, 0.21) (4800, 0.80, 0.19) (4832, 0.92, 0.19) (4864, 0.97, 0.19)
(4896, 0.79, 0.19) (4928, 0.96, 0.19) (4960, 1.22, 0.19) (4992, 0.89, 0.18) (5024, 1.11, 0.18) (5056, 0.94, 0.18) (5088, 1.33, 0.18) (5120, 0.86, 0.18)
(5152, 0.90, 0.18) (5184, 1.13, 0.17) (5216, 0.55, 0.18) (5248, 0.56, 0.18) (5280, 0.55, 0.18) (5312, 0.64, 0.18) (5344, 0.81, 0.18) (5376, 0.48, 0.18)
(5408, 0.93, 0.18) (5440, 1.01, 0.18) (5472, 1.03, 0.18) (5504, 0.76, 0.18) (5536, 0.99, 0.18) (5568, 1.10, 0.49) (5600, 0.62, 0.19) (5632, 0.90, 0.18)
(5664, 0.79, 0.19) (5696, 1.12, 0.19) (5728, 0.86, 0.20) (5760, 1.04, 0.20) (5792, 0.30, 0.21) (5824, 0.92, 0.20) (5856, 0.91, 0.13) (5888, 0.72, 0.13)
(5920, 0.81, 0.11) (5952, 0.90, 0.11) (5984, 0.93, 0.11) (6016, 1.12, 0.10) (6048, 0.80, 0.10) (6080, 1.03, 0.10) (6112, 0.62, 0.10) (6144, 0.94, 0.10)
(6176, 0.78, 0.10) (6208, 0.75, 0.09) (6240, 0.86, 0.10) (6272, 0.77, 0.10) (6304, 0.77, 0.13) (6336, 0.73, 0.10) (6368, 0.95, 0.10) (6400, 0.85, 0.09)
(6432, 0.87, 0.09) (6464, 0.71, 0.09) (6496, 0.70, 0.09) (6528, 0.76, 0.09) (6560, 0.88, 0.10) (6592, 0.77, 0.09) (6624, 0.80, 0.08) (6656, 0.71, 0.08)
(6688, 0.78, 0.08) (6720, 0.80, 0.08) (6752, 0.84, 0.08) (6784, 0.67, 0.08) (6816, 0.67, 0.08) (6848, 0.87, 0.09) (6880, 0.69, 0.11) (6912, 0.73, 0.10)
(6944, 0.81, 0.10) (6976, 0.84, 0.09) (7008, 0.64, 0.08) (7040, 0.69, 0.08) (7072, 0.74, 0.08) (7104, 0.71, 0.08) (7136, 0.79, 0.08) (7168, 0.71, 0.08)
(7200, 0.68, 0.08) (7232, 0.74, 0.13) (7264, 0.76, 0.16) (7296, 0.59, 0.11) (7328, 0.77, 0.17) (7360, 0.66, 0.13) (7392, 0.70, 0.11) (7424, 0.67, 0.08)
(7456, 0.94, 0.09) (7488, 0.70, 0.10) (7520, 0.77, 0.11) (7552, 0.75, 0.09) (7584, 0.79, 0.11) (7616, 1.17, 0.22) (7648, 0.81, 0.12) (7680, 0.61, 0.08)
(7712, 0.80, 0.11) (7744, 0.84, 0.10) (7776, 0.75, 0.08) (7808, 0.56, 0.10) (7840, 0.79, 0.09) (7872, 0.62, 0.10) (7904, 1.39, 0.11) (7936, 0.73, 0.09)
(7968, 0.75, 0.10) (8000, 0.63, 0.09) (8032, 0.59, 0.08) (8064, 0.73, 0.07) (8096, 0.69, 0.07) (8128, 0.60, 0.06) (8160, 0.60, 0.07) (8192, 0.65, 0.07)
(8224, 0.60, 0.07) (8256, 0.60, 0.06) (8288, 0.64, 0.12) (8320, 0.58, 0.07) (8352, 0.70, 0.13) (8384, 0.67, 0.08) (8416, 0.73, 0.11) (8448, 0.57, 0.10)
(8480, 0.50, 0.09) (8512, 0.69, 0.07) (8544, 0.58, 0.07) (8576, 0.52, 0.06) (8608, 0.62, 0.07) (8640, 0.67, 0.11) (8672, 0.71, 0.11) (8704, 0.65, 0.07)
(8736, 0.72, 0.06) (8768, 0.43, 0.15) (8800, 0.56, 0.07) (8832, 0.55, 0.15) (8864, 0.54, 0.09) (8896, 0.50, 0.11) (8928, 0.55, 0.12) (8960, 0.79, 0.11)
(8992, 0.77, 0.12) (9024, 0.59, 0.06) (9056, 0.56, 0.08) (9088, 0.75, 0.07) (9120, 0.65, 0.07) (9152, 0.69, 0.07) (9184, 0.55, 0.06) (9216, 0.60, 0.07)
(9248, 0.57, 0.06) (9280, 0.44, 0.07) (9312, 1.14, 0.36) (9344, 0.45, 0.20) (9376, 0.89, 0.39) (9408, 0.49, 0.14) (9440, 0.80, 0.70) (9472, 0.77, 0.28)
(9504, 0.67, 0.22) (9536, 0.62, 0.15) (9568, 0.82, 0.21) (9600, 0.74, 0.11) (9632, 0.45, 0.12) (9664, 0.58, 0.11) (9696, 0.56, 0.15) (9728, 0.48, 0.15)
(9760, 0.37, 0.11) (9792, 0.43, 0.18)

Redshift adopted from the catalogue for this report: 0.20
